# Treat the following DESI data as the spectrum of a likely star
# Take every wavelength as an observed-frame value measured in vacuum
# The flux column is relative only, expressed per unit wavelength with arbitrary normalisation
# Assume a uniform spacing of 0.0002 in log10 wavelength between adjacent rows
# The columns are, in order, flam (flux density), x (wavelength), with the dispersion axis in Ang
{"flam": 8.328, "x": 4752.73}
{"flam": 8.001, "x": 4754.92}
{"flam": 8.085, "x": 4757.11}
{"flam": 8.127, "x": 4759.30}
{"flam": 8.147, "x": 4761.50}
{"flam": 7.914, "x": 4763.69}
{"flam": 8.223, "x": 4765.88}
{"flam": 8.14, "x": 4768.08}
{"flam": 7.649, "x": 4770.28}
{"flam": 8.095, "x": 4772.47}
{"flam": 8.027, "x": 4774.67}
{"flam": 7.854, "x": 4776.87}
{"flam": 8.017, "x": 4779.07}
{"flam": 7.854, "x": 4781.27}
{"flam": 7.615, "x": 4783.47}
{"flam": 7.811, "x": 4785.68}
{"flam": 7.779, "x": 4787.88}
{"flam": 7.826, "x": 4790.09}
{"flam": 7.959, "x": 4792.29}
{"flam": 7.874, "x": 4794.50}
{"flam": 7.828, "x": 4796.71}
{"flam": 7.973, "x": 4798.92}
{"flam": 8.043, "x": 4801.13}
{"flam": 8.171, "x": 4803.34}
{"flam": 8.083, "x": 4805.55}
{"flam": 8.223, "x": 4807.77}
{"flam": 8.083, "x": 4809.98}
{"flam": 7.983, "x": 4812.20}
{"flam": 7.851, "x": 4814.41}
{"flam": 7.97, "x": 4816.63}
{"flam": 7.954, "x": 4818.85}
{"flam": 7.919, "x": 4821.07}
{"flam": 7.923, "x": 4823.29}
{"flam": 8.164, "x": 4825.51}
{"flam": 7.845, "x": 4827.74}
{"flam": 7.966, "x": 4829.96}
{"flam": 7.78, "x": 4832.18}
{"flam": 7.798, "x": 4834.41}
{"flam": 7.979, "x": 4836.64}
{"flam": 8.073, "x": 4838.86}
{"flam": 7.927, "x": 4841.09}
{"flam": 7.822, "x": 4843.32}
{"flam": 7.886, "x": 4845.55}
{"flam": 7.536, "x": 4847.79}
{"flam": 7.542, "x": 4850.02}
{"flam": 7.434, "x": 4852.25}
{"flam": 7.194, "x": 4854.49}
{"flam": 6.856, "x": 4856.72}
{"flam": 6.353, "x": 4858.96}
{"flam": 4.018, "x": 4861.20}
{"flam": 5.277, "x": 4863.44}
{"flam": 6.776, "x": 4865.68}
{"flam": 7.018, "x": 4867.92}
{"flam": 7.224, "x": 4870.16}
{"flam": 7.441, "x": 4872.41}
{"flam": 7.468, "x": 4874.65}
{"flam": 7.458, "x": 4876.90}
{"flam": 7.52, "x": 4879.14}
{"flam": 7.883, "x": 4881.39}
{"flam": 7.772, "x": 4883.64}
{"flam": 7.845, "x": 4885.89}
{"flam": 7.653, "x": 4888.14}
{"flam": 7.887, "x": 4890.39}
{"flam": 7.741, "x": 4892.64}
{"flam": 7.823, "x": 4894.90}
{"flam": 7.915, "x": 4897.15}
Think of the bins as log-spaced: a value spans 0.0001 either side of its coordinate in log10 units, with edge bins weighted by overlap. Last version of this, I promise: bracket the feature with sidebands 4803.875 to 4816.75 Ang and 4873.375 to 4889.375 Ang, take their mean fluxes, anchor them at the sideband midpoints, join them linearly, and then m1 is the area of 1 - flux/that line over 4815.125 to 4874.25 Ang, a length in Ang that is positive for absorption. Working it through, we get 3.67 Ang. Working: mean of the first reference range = 8.04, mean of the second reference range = 7.66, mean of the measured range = 7.37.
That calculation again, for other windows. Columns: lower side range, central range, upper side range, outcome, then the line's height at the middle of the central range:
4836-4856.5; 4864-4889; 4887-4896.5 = 1.1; 7.75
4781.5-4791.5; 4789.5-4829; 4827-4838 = -0.8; 7.83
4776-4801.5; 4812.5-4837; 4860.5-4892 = -1.2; 7.57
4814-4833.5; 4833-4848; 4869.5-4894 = -0.1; 7.84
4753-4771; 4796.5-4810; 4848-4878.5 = -0.9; 7.55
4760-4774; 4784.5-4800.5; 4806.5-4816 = 0.3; 8.03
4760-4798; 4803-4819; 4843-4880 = -1.0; 7.55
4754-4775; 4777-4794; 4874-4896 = 0.3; 7.98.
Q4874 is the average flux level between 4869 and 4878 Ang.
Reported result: 7.39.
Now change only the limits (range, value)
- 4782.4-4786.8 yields 7.71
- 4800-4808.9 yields 8.13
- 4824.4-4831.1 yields 7.99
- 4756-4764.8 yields 8.07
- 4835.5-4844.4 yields 7.95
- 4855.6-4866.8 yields 5.86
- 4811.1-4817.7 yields 7.94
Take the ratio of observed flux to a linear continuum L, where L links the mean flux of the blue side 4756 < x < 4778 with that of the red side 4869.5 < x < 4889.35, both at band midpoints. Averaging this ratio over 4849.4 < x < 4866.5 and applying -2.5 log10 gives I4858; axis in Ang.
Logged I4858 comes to 0.199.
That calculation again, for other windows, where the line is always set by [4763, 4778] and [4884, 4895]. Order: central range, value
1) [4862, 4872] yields 0.19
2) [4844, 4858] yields 0.06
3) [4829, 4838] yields 0.00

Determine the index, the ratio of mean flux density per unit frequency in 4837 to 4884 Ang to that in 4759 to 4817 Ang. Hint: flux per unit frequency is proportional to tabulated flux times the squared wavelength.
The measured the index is 0.93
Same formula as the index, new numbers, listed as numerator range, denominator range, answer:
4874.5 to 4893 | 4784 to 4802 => 1.02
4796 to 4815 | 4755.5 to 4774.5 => 1.02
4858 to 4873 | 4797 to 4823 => 0.80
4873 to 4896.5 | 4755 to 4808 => 1.01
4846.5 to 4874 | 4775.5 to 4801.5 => 0.88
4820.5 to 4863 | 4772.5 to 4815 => 0.95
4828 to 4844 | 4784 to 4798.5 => 1.03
